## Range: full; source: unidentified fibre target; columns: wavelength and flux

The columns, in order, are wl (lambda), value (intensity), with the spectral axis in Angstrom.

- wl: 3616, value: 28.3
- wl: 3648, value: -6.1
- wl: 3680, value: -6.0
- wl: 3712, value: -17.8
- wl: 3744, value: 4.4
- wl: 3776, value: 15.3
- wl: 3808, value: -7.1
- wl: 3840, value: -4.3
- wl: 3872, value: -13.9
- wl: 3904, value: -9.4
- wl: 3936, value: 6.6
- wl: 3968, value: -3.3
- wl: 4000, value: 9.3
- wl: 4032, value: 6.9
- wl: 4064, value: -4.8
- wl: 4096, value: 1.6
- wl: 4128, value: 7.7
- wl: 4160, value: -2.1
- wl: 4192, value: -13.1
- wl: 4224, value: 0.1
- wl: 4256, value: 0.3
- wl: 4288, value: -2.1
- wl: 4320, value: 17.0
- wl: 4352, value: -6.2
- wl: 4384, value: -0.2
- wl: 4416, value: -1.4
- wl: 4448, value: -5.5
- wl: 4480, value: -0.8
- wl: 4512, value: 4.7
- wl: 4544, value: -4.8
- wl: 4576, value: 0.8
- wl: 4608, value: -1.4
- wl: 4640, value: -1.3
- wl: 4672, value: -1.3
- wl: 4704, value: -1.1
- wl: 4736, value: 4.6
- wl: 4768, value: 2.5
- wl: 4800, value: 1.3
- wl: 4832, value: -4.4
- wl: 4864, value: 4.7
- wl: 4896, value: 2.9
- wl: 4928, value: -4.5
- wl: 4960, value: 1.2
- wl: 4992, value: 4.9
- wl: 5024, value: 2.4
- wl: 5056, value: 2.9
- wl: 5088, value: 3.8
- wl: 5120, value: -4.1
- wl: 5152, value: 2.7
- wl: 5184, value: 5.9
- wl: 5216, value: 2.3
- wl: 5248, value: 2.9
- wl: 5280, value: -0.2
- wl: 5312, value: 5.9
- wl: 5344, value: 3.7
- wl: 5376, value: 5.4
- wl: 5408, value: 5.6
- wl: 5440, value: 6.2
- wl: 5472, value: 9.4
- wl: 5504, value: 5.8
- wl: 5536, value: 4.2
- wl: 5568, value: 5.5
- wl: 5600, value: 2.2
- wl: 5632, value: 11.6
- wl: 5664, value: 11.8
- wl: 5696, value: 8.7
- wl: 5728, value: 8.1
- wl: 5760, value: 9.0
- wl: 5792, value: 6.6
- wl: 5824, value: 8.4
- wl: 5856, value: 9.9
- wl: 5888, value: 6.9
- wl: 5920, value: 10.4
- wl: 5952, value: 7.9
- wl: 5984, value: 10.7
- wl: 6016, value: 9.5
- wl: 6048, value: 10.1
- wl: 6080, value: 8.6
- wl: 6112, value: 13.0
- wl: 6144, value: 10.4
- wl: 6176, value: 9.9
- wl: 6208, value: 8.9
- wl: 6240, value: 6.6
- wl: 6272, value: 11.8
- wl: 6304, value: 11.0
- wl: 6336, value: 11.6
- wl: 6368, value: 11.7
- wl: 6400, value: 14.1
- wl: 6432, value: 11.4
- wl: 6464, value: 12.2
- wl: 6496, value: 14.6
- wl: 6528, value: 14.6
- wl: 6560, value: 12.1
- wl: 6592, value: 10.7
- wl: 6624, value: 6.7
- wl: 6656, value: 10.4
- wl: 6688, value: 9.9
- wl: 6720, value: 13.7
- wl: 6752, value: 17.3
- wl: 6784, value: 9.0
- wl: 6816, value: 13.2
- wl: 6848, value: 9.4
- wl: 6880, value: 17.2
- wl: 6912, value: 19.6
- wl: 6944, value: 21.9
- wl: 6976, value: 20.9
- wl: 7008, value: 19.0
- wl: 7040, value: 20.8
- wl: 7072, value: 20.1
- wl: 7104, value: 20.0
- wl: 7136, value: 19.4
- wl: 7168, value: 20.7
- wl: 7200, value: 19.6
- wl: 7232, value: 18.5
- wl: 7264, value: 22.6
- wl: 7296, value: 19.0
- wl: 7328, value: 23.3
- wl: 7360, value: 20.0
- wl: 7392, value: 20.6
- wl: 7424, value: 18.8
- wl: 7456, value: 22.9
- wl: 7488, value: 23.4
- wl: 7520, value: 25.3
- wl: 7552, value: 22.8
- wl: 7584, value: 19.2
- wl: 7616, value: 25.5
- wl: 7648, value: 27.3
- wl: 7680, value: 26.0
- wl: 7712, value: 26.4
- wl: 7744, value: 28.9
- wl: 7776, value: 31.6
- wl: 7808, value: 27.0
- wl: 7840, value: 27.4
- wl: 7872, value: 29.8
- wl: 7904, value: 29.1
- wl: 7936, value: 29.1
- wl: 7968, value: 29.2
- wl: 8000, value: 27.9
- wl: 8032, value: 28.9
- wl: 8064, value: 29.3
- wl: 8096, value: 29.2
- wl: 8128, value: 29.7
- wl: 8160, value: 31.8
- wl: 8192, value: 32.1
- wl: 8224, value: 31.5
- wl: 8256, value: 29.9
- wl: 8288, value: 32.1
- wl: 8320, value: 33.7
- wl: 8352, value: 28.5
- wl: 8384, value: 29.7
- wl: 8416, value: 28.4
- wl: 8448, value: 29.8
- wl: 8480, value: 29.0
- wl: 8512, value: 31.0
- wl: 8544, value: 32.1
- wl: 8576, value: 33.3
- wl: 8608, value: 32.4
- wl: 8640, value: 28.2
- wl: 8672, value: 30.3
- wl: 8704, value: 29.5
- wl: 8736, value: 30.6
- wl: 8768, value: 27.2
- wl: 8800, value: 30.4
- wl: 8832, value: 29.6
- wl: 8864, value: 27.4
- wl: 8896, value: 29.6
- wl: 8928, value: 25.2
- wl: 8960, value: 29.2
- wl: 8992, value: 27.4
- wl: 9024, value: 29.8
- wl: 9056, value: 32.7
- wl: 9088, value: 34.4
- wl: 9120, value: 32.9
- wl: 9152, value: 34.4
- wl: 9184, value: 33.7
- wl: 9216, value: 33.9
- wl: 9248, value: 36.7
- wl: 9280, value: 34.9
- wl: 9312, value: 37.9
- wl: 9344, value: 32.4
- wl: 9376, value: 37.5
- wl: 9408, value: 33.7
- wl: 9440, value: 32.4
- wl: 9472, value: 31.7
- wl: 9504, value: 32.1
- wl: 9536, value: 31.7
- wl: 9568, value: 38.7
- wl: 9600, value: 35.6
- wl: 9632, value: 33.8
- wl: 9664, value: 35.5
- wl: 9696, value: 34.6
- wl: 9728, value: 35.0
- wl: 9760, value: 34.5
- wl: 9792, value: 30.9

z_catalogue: 0.726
